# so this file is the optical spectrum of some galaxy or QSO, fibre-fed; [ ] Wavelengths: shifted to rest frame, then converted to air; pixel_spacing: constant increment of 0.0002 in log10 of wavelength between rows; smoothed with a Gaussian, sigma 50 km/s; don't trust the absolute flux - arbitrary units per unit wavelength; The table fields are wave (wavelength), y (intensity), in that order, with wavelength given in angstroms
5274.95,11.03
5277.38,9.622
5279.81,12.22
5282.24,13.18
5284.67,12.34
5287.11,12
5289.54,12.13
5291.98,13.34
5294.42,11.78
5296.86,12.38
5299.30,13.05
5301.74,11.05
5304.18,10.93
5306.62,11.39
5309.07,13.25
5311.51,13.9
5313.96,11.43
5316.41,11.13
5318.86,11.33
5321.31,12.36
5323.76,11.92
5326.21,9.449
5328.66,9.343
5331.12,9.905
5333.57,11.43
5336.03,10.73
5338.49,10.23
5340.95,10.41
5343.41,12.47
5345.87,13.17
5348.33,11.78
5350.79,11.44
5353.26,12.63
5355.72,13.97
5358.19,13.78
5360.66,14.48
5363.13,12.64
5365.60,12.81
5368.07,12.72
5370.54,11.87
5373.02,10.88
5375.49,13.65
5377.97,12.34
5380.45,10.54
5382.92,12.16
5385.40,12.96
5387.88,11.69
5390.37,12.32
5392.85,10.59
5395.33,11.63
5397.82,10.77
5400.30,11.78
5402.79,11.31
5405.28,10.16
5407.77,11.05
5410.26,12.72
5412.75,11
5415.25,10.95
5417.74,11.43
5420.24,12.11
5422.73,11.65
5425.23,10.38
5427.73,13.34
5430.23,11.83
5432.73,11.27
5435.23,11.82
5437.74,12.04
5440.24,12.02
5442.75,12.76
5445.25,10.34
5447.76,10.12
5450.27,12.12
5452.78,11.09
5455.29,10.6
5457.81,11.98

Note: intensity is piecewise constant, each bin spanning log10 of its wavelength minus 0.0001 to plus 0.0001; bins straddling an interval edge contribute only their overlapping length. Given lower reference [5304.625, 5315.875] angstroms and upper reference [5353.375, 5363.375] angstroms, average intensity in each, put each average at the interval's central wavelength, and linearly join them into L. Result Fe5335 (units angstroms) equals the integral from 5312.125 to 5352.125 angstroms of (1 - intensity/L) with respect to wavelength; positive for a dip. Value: 5.3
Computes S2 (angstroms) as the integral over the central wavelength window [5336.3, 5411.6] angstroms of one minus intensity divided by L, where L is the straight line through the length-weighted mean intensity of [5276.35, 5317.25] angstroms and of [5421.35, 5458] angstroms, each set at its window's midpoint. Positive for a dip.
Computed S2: -1.4 angstroms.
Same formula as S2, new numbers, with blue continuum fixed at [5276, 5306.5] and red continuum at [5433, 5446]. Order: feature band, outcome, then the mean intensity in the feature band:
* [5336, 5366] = -1.2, 12.4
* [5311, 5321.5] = 0.1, 11.9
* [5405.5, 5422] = 0.5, 11.5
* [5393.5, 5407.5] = 0.9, 11.1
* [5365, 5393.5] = -0.4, 12.1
